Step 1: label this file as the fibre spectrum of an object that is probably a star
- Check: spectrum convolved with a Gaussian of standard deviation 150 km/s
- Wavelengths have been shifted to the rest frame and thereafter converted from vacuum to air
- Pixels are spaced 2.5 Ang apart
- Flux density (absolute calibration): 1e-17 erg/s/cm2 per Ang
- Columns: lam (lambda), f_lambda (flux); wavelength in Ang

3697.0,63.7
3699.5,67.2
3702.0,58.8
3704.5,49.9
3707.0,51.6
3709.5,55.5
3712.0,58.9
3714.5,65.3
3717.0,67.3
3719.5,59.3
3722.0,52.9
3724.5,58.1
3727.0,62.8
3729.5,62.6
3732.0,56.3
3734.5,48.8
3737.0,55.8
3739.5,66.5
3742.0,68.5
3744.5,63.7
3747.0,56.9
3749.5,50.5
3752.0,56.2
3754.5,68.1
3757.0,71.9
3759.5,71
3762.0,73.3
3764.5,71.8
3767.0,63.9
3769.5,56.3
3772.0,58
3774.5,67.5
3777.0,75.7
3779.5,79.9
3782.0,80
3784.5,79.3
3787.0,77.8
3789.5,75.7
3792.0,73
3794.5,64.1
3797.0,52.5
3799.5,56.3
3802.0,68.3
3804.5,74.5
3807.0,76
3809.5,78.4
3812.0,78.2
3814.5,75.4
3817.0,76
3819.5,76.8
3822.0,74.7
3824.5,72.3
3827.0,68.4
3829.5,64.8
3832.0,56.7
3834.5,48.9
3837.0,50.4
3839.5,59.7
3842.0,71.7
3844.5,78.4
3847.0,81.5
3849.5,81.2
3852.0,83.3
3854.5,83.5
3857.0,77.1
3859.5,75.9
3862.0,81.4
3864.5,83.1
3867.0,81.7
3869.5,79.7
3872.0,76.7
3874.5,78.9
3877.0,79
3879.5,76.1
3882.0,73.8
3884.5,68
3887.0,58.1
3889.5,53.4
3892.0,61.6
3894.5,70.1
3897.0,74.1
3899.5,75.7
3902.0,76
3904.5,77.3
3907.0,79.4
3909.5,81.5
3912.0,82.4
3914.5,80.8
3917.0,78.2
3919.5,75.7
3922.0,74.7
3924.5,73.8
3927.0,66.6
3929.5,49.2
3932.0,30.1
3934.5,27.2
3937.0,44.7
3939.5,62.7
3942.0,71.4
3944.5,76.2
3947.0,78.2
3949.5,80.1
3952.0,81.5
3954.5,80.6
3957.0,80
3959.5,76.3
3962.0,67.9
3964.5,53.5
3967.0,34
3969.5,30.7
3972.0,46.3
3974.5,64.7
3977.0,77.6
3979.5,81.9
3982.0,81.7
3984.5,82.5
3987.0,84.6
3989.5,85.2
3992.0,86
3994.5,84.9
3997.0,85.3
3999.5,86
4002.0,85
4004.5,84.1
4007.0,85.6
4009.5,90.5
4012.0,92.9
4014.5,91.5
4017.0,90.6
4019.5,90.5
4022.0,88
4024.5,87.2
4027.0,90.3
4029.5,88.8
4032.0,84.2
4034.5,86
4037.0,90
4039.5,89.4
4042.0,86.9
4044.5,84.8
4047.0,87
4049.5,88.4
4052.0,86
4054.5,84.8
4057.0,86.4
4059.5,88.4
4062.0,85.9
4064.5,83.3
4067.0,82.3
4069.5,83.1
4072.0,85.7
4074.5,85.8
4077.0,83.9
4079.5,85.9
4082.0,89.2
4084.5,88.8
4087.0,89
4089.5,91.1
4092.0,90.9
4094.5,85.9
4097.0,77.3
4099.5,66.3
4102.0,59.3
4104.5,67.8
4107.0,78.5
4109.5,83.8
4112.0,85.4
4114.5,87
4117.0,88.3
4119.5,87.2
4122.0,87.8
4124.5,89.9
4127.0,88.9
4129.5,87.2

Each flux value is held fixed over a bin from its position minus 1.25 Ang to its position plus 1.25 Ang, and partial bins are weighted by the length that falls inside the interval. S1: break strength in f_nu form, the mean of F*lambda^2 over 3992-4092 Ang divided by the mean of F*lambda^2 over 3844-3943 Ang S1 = 1.31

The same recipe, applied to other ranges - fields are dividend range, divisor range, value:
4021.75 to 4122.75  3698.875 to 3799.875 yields 1.57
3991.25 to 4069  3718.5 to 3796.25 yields 1.53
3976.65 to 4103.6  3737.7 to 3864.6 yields 1.38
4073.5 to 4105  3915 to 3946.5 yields 1.44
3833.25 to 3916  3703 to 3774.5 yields 1.30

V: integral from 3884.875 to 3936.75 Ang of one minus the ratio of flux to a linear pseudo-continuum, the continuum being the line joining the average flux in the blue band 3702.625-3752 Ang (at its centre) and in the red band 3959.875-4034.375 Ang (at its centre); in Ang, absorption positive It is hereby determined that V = 3.8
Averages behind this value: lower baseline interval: 58.4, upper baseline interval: 78.8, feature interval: 66.9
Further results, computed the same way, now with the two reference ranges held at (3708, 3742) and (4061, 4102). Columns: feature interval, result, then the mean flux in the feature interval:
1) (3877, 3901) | 0.7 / 68.5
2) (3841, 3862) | -3.4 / 79.3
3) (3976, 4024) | -4.8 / 86.1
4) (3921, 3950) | 5.2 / 60.6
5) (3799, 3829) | -3.5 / 73.2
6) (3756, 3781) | -2.6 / 69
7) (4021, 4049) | -2.4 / 87.5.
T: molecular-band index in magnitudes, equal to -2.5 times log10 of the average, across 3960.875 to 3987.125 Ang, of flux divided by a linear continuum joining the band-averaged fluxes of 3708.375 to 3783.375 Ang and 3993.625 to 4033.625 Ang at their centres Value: 0.31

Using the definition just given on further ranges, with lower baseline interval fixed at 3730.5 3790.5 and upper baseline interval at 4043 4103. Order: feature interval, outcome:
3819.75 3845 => 0.09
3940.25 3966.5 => 0.06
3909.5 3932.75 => 0.09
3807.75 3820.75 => -0.11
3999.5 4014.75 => -0.10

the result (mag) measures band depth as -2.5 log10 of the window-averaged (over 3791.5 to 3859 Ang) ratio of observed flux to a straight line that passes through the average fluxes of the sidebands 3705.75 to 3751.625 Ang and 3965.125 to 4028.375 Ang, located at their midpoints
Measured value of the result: -0.07 mag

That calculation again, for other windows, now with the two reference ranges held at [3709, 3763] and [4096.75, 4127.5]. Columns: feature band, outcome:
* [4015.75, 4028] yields -0.18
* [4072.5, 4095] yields -0.11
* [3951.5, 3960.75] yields -0.10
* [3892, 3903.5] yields -0.05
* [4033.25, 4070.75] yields -0.12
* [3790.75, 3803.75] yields 0.02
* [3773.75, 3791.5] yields -0.20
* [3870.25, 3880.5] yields -0.14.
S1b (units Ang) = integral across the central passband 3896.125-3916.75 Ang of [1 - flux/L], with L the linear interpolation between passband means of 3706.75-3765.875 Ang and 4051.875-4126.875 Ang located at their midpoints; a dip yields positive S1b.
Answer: -1.8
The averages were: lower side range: 61.6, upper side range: 83.9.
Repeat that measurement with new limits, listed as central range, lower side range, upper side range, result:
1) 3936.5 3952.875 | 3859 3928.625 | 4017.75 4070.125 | 1.5 Ang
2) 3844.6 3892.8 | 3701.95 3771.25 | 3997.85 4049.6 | -1.7 Ang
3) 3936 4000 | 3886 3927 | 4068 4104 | 4.1 Ang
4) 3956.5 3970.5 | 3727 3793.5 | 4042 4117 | 3.8 Ang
